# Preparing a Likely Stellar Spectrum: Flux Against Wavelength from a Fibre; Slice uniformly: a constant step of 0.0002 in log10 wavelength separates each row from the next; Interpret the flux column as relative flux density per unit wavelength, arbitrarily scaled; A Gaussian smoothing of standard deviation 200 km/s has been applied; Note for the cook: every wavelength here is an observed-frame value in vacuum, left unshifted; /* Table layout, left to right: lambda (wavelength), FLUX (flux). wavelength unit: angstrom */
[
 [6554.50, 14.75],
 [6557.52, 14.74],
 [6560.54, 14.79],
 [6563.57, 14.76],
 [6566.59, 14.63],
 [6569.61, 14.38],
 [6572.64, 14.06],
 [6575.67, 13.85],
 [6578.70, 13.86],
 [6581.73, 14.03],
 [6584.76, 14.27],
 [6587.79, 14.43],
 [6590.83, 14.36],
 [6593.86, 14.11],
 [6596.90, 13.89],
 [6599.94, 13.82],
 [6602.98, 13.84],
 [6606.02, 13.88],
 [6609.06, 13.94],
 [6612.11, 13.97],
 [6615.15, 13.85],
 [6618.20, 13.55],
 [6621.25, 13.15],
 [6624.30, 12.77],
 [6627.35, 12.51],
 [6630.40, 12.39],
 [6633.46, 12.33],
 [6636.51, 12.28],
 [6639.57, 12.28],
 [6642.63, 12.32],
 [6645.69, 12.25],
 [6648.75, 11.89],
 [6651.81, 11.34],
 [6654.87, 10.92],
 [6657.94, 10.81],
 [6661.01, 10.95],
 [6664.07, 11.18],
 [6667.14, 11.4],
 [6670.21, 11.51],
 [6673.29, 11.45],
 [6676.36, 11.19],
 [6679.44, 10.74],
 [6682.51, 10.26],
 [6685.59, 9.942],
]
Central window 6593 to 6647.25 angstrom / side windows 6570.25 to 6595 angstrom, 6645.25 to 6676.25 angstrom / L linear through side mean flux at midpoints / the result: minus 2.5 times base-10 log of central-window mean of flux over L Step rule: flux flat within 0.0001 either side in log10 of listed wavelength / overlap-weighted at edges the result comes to -0.031 mag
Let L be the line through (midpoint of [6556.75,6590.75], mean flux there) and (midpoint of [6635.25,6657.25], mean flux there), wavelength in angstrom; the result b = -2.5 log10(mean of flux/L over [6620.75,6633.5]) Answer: -0.01 mag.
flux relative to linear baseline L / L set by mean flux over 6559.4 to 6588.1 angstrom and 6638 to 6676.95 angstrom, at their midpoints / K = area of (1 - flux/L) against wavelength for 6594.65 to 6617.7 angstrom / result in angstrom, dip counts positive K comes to -1.16 angstrom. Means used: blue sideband 14.3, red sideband 11.5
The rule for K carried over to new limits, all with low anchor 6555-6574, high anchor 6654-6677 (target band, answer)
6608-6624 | -1.0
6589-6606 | -0.7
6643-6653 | -0.1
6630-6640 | -0.1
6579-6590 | -0.2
